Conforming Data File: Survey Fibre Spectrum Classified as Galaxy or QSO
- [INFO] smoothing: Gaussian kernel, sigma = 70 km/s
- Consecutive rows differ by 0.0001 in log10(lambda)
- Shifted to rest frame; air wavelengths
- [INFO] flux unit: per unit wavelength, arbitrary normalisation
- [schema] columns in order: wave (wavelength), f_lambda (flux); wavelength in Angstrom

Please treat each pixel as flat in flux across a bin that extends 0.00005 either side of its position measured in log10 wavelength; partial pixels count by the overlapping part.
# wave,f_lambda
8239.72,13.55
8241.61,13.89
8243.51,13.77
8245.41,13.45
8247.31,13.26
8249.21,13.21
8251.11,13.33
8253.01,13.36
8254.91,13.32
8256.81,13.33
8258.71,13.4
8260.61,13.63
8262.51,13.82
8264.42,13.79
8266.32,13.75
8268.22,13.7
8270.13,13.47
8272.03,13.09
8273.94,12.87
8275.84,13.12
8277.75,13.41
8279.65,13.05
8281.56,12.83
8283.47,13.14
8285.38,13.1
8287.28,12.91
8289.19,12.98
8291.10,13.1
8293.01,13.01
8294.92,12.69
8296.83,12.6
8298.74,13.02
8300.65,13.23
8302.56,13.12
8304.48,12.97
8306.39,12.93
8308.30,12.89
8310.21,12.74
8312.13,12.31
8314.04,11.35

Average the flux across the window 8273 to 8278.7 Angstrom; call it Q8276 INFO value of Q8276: 13.1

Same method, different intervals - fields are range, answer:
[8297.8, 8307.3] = 13.1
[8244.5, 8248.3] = 13.3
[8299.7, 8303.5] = 13.2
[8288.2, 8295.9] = 12.9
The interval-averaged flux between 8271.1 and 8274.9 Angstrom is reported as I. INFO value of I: 13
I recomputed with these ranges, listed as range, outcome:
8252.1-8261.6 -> 13.4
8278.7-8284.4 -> 13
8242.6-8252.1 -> 13.4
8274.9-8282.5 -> 13.1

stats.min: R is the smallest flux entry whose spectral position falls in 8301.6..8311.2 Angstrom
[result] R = 12.74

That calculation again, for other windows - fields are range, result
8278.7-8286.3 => 12.83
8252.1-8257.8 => 13.32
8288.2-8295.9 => 12.69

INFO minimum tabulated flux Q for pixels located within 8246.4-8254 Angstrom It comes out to 13.21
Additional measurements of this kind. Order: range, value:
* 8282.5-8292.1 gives 12.91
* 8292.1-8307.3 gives 12.6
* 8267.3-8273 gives 13.09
